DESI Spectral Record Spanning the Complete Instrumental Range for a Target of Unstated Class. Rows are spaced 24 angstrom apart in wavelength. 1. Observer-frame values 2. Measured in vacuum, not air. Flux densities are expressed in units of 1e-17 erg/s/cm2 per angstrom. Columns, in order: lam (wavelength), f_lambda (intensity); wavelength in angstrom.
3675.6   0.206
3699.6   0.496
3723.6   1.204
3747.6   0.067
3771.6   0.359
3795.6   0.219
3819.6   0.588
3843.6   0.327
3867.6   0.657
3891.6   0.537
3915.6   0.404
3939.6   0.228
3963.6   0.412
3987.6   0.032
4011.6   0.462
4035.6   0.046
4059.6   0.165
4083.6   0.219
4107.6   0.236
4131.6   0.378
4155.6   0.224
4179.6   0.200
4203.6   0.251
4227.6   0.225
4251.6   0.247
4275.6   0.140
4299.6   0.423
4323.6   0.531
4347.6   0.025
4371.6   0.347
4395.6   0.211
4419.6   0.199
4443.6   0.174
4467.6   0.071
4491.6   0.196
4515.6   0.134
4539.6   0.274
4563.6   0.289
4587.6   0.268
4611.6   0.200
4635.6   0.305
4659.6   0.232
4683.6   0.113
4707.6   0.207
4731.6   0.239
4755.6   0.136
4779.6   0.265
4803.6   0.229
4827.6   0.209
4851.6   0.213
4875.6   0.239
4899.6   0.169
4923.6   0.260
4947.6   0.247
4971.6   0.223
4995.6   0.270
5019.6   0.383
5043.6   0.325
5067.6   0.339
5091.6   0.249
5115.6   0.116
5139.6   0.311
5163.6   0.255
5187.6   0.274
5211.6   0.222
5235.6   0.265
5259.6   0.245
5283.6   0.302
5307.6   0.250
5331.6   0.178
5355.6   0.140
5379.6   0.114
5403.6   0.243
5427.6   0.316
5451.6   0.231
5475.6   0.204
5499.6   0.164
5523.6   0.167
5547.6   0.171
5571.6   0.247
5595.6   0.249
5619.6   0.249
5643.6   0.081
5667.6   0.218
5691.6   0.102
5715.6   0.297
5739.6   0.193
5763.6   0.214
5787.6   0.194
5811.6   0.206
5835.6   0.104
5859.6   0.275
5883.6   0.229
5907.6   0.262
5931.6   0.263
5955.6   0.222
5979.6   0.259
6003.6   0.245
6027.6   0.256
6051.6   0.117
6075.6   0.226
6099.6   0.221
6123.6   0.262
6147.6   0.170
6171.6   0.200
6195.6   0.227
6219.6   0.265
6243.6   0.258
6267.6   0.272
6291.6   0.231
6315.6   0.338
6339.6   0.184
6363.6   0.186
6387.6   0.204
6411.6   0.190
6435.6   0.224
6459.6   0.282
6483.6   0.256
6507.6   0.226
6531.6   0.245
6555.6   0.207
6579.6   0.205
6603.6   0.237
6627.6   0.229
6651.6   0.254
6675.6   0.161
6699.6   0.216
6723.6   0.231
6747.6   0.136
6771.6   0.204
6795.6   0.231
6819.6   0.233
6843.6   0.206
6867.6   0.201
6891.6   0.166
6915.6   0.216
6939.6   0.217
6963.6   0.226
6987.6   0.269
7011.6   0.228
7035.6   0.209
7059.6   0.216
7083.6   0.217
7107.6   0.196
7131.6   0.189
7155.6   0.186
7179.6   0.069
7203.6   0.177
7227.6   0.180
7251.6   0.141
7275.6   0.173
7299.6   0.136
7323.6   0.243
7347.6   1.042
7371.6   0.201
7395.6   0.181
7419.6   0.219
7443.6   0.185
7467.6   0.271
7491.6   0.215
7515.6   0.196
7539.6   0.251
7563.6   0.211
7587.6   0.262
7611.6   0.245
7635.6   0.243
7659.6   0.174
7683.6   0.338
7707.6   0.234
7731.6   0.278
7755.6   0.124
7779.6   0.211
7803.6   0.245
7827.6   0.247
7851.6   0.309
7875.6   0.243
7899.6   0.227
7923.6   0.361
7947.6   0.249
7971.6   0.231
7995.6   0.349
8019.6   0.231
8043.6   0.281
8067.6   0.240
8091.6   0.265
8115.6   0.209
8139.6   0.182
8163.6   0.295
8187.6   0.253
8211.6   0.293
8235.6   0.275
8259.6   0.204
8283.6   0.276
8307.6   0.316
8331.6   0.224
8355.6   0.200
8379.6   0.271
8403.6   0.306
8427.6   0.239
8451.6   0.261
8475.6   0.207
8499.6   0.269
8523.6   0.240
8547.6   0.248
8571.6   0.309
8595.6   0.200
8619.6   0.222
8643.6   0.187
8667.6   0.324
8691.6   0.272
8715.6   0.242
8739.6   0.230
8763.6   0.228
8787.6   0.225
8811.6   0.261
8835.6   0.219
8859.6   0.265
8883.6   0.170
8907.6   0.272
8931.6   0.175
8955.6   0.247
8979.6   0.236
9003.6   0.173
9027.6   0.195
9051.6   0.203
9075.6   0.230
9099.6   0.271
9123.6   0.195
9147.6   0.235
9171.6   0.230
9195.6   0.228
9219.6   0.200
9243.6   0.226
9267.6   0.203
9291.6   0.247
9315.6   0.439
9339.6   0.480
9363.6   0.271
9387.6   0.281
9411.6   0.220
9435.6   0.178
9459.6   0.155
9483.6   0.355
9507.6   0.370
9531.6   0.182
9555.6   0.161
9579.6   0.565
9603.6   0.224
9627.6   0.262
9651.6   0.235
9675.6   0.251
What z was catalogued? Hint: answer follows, 0.97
